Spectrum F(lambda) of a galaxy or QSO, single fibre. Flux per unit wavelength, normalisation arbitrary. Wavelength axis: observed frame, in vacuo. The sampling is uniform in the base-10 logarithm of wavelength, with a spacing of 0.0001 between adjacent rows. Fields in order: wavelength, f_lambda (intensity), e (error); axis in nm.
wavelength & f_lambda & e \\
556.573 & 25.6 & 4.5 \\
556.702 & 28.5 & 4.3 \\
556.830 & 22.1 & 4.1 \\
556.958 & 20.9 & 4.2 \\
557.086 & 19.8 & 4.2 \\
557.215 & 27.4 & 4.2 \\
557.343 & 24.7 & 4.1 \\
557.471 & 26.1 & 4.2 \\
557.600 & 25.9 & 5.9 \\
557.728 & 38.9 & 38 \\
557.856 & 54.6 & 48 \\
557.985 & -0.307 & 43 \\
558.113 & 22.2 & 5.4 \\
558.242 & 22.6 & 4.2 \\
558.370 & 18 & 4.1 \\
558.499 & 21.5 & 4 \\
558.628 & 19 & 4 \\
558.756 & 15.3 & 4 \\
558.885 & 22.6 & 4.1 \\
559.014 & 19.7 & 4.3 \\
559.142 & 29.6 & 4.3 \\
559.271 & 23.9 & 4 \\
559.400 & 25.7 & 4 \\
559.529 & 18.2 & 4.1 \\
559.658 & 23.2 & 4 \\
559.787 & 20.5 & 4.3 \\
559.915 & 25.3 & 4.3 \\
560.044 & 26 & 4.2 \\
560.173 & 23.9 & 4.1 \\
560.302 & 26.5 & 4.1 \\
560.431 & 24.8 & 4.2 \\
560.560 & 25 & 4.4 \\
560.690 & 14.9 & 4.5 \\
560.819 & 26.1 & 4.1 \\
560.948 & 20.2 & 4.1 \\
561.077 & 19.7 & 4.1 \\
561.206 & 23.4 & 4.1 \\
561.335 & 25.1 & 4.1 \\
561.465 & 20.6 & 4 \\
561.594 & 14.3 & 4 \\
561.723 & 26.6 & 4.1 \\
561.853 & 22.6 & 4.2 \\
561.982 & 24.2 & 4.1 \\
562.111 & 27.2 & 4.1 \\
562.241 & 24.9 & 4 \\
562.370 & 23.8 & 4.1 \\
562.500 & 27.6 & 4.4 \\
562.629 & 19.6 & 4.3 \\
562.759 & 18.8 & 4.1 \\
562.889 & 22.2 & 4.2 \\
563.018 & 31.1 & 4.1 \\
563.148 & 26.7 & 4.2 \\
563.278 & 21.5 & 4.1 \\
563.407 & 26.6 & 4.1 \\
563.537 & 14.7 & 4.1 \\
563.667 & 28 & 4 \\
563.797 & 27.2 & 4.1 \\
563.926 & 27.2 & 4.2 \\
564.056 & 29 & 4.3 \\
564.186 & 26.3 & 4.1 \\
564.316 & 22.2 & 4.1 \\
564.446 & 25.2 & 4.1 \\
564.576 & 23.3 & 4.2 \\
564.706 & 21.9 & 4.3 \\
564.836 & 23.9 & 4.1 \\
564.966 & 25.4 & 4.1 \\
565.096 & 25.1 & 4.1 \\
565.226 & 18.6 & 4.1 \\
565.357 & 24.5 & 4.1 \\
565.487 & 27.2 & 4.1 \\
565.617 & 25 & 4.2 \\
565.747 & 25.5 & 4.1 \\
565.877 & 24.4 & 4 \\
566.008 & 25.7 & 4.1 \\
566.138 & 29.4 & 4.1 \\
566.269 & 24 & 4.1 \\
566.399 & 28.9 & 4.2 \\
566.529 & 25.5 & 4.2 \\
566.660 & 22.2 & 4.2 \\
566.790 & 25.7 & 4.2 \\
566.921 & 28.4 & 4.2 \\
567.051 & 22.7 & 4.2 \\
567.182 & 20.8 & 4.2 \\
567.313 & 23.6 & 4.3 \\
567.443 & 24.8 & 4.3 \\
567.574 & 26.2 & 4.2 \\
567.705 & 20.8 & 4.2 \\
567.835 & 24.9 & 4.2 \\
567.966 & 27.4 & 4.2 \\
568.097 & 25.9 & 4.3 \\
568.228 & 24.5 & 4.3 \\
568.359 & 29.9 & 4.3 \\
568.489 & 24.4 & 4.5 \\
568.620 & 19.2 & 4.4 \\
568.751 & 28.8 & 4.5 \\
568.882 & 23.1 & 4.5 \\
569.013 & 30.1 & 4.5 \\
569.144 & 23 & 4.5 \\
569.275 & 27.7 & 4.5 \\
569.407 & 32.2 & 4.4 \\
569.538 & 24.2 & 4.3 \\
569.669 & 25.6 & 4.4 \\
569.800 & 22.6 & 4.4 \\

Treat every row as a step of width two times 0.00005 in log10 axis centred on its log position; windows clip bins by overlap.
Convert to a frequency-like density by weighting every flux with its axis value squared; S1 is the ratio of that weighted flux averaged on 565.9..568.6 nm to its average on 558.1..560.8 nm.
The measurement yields 1.2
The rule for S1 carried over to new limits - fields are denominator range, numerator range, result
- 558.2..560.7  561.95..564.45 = 1.11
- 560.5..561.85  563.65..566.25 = 1.18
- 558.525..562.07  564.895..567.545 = 1.13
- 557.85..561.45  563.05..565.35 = 1.12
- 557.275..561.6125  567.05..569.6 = 1.12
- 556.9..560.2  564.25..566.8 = 1.07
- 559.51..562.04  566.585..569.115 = 1.13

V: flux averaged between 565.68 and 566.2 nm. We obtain 26.2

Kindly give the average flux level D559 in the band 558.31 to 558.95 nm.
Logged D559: 19.3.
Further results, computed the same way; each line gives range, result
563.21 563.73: 22.7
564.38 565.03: 23.9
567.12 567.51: 23.1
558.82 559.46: 24.3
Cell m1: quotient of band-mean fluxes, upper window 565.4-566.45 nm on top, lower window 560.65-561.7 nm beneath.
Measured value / 1.25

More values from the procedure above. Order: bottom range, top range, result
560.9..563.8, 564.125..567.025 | 1.07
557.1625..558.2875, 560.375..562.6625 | 0.85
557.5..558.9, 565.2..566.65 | 1.07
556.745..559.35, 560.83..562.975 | 0.96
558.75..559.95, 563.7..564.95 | 1.11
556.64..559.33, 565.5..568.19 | 1.05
